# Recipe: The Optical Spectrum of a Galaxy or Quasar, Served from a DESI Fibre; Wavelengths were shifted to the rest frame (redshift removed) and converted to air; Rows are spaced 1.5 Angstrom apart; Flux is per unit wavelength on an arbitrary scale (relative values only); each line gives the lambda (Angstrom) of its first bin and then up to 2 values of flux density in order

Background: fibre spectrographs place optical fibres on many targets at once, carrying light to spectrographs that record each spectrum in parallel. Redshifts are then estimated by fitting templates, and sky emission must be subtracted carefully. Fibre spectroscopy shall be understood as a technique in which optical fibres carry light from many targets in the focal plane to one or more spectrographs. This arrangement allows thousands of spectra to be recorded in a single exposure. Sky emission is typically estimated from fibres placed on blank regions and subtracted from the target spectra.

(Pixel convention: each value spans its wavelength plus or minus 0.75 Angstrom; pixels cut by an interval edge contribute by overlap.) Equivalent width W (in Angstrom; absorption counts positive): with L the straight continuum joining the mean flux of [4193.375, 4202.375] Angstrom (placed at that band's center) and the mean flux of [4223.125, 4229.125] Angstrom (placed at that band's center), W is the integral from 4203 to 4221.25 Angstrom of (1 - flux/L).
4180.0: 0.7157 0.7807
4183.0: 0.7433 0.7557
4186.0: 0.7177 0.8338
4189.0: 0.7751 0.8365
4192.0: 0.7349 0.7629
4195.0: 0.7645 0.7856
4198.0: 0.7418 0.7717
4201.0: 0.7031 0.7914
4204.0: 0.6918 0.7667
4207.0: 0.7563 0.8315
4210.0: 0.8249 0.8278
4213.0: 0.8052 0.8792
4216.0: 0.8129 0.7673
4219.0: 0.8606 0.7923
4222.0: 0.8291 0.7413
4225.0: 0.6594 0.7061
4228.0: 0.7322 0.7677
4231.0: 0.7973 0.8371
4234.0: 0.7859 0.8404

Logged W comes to -1.7 Angstrom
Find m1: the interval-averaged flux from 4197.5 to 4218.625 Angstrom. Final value 0.786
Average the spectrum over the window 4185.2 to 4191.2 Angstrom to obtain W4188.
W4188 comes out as 0.79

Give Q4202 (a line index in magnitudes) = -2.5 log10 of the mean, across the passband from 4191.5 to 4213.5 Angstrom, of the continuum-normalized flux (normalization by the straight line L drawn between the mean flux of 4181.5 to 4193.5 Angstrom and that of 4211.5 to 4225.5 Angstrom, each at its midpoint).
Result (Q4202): 0.02 mag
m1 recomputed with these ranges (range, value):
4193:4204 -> 0.755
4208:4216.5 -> 0.831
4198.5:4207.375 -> 0.746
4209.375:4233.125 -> 0.79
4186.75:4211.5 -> 0.775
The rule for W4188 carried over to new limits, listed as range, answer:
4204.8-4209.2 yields 0.785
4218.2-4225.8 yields 0.776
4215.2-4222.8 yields 0.812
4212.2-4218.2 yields 0.817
